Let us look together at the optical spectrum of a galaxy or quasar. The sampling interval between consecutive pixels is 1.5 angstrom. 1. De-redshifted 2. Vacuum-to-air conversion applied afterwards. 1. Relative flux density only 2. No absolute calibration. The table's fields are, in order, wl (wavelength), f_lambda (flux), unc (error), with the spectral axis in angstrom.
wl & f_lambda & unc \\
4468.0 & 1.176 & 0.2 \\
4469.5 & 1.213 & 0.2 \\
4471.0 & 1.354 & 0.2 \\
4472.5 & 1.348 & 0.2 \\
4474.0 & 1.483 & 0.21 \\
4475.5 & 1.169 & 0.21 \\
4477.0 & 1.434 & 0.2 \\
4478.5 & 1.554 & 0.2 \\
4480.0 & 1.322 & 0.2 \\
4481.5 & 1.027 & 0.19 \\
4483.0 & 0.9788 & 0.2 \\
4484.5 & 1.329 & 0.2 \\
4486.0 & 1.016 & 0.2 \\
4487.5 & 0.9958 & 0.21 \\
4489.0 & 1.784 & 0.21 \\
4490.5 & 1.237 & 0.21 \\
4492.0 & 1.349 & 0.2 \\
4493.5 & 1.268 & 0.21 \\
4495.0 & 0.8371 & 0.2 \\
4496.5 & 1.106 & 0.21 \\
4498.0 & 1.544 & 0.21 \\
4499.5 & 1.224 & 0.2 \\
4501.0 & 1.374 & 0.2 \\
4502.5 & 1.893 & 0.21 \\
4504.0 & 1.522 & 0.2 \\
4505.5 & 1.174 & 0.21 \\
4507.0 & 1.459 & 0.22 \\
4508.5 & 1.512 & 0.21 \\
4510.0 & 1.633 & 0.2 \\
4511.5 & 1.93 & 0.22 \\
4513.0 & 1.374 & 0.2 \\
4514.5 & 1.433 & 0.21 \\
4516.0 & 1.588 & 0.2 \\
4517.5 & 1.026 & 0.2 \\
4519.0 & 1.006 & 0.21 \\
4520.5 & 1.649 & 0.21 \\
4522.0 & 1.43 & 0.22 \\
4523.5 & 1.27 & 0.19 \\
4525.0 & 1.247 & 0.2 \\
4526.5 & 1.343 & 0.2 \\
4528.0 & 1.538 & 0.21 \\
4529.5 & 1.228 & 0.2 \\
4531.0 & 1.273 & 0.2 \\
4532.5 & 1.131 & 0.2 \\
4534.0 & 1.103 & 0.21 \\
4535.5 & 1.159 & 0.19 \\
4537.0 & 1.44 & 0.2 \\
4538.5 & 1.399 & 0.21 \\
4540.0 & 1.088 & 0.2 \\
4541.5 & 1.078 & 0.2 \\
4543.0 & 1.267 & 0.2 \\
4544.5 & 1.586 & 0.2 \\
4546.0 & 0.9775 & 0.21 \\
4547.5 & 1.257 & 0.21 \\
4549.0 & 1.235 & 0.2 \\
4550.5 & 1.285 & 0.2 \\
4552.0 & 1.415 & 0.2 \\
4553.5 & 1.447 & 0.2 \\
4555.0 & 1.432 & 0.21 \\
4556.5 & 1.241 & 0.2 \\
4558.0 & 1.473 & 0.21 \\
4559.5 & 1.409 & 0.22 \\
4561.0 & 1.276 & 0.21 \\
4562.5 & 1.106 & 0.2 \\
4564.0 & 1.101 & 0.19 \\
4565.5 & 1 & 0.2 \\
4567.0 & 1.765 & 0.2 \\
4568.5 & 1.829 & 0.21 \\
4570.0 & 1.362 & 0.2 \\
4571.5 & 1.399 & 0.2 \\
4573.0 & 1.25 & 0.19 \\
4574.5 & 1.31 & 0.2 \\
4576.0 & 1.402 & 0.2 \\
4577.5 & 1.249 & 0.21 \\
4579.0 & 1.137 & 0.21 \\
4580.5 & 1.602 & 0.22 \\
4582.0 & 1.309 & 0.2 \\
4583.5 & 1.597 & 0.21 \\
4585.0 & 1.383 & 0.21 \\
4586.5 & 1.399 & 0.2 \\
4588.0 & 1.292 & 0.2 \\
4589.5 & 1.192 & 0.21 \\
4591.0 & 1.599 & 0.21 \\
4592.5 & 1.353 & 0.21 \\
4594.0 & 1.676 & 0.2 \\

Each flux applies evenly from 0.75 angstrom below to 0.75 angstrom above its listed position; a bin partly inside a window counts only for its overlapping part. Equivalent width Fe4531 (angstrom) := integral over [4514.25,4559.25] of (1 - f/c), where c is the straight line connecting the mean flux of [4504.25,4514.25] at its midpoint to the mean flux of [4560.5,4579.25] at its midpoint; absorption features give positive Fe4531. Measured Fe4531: 3.9 angstrom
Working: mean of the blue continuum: 1.51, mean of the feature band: 1.3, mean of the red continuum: 1.33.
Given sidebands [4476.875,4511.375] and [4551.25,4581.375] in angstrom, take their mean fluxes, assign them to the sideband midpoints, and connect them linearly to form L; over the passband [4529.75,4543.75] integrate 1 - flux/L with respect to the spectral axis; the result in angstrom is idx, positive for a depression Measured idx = 1.4 angstrom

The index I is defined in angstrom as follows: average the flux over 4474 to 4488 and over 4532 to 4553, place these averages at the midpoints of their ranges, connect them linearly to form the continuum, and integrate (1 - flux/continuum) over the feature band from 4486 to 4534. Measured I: -4.80 angstrom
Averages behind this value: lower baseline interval 1.22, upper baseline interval 1.25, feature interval 1.36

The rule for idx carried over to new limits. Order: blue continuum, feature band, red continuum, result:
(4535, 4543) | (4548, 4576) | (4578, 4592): -0.85 angstrom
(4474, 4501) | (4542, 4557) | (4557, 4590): 0.19 angstrom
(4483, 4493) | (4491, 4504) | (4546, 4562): -0.64 angstrom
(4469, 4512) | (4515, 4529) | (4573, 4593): 0.09 angstrom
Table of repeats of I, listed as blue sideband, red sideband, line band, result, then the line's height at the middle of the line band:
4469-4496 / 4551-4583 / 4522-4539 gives 0.3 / 1.32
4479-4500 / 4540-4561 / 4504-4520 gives -2.2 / 1.25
